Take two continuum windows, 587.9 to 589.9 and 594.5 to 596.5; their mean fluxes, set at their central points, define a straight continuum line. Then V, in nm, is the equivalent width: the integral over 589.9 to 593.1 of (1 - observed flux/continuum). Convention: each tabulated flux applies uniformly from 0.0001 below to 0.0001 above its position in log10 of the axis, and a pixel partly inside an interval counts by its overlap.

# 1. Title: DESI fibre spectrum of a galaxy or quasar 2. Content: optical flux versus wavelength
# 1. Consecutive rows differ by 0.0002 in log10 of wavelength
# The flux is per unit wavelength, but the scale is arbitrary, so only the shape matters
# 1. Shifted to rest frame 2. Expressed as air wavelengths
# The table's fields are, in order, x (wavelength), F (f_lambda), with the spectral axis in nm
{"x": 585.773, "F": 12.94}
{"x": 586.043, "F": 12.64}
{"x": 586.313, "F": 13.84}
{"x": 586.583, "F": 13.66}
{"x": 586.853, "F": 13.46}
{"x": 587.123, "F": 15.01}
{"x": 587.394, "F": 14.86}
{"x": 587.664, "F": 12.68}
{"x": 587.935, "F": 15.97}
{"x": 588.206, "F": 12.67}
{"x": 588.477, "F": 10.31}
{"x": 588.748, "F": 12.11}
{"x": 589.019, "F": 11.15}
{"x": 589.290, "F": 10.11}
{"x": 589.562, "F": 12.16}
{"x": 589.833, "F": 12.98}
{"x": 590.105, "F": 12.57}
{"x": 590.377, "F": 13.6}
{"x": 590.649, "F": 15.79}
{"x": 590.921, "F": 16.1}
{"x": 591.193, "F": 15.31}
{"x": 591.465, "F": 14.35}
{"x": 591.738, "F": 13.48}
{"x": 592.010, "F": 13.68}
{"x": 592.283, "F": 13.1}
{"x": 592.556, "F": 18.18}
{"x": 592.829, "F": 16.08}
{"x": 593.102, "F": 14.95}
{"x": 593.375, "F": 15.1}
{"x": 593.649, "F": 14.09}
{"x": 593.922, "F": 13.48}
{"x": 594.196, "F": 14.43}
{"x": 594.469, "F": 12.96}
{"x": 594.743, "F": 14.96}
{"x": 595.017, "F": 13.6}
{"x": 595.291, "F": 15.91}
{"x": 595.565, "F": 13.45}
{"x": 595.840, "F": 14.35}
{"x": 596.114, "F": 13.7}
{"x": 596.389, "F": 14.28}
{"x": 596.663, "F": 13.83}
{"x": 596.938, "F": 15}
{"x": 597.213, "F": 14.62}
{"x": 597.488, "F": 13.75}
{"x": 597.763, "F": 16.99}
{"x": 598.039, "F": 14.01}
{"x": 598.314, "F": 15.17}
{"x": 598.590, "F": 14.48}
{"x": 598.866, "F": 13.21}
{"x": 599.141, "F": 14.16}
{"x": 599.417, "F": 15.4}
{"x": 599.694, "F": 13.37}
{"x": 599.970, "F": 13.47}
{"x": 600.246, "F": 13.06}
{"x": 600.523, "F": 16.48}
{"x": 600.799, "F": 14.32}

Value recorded -0.46 nm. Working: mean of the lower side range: 12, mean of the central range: 14.7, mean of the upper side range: 14.2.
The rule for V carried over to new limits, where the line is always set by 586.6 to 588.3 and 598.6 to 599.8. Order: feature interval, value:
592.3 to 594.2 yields -0.14 nm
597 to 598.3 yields -0.07 nm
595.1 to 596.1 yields -0.02 nm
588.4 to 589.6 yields 0.25 nm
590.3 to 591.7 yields -0.09 nm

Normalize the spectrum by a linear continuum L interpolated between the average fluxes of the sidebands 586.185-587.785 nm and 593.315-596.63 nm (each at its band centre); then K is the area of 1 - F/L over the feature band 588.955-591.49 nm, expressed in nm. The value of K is 0.11 nm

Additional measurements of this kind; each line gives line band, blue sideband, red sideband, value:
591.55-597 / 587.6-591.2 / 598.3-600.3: -0.37 nm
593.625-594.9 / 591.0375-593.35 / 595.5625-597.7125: 0.06 nm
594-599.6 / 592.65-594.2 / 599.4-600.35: -0.08 nm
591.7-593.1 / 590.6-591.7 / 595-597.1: -0.01 nm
